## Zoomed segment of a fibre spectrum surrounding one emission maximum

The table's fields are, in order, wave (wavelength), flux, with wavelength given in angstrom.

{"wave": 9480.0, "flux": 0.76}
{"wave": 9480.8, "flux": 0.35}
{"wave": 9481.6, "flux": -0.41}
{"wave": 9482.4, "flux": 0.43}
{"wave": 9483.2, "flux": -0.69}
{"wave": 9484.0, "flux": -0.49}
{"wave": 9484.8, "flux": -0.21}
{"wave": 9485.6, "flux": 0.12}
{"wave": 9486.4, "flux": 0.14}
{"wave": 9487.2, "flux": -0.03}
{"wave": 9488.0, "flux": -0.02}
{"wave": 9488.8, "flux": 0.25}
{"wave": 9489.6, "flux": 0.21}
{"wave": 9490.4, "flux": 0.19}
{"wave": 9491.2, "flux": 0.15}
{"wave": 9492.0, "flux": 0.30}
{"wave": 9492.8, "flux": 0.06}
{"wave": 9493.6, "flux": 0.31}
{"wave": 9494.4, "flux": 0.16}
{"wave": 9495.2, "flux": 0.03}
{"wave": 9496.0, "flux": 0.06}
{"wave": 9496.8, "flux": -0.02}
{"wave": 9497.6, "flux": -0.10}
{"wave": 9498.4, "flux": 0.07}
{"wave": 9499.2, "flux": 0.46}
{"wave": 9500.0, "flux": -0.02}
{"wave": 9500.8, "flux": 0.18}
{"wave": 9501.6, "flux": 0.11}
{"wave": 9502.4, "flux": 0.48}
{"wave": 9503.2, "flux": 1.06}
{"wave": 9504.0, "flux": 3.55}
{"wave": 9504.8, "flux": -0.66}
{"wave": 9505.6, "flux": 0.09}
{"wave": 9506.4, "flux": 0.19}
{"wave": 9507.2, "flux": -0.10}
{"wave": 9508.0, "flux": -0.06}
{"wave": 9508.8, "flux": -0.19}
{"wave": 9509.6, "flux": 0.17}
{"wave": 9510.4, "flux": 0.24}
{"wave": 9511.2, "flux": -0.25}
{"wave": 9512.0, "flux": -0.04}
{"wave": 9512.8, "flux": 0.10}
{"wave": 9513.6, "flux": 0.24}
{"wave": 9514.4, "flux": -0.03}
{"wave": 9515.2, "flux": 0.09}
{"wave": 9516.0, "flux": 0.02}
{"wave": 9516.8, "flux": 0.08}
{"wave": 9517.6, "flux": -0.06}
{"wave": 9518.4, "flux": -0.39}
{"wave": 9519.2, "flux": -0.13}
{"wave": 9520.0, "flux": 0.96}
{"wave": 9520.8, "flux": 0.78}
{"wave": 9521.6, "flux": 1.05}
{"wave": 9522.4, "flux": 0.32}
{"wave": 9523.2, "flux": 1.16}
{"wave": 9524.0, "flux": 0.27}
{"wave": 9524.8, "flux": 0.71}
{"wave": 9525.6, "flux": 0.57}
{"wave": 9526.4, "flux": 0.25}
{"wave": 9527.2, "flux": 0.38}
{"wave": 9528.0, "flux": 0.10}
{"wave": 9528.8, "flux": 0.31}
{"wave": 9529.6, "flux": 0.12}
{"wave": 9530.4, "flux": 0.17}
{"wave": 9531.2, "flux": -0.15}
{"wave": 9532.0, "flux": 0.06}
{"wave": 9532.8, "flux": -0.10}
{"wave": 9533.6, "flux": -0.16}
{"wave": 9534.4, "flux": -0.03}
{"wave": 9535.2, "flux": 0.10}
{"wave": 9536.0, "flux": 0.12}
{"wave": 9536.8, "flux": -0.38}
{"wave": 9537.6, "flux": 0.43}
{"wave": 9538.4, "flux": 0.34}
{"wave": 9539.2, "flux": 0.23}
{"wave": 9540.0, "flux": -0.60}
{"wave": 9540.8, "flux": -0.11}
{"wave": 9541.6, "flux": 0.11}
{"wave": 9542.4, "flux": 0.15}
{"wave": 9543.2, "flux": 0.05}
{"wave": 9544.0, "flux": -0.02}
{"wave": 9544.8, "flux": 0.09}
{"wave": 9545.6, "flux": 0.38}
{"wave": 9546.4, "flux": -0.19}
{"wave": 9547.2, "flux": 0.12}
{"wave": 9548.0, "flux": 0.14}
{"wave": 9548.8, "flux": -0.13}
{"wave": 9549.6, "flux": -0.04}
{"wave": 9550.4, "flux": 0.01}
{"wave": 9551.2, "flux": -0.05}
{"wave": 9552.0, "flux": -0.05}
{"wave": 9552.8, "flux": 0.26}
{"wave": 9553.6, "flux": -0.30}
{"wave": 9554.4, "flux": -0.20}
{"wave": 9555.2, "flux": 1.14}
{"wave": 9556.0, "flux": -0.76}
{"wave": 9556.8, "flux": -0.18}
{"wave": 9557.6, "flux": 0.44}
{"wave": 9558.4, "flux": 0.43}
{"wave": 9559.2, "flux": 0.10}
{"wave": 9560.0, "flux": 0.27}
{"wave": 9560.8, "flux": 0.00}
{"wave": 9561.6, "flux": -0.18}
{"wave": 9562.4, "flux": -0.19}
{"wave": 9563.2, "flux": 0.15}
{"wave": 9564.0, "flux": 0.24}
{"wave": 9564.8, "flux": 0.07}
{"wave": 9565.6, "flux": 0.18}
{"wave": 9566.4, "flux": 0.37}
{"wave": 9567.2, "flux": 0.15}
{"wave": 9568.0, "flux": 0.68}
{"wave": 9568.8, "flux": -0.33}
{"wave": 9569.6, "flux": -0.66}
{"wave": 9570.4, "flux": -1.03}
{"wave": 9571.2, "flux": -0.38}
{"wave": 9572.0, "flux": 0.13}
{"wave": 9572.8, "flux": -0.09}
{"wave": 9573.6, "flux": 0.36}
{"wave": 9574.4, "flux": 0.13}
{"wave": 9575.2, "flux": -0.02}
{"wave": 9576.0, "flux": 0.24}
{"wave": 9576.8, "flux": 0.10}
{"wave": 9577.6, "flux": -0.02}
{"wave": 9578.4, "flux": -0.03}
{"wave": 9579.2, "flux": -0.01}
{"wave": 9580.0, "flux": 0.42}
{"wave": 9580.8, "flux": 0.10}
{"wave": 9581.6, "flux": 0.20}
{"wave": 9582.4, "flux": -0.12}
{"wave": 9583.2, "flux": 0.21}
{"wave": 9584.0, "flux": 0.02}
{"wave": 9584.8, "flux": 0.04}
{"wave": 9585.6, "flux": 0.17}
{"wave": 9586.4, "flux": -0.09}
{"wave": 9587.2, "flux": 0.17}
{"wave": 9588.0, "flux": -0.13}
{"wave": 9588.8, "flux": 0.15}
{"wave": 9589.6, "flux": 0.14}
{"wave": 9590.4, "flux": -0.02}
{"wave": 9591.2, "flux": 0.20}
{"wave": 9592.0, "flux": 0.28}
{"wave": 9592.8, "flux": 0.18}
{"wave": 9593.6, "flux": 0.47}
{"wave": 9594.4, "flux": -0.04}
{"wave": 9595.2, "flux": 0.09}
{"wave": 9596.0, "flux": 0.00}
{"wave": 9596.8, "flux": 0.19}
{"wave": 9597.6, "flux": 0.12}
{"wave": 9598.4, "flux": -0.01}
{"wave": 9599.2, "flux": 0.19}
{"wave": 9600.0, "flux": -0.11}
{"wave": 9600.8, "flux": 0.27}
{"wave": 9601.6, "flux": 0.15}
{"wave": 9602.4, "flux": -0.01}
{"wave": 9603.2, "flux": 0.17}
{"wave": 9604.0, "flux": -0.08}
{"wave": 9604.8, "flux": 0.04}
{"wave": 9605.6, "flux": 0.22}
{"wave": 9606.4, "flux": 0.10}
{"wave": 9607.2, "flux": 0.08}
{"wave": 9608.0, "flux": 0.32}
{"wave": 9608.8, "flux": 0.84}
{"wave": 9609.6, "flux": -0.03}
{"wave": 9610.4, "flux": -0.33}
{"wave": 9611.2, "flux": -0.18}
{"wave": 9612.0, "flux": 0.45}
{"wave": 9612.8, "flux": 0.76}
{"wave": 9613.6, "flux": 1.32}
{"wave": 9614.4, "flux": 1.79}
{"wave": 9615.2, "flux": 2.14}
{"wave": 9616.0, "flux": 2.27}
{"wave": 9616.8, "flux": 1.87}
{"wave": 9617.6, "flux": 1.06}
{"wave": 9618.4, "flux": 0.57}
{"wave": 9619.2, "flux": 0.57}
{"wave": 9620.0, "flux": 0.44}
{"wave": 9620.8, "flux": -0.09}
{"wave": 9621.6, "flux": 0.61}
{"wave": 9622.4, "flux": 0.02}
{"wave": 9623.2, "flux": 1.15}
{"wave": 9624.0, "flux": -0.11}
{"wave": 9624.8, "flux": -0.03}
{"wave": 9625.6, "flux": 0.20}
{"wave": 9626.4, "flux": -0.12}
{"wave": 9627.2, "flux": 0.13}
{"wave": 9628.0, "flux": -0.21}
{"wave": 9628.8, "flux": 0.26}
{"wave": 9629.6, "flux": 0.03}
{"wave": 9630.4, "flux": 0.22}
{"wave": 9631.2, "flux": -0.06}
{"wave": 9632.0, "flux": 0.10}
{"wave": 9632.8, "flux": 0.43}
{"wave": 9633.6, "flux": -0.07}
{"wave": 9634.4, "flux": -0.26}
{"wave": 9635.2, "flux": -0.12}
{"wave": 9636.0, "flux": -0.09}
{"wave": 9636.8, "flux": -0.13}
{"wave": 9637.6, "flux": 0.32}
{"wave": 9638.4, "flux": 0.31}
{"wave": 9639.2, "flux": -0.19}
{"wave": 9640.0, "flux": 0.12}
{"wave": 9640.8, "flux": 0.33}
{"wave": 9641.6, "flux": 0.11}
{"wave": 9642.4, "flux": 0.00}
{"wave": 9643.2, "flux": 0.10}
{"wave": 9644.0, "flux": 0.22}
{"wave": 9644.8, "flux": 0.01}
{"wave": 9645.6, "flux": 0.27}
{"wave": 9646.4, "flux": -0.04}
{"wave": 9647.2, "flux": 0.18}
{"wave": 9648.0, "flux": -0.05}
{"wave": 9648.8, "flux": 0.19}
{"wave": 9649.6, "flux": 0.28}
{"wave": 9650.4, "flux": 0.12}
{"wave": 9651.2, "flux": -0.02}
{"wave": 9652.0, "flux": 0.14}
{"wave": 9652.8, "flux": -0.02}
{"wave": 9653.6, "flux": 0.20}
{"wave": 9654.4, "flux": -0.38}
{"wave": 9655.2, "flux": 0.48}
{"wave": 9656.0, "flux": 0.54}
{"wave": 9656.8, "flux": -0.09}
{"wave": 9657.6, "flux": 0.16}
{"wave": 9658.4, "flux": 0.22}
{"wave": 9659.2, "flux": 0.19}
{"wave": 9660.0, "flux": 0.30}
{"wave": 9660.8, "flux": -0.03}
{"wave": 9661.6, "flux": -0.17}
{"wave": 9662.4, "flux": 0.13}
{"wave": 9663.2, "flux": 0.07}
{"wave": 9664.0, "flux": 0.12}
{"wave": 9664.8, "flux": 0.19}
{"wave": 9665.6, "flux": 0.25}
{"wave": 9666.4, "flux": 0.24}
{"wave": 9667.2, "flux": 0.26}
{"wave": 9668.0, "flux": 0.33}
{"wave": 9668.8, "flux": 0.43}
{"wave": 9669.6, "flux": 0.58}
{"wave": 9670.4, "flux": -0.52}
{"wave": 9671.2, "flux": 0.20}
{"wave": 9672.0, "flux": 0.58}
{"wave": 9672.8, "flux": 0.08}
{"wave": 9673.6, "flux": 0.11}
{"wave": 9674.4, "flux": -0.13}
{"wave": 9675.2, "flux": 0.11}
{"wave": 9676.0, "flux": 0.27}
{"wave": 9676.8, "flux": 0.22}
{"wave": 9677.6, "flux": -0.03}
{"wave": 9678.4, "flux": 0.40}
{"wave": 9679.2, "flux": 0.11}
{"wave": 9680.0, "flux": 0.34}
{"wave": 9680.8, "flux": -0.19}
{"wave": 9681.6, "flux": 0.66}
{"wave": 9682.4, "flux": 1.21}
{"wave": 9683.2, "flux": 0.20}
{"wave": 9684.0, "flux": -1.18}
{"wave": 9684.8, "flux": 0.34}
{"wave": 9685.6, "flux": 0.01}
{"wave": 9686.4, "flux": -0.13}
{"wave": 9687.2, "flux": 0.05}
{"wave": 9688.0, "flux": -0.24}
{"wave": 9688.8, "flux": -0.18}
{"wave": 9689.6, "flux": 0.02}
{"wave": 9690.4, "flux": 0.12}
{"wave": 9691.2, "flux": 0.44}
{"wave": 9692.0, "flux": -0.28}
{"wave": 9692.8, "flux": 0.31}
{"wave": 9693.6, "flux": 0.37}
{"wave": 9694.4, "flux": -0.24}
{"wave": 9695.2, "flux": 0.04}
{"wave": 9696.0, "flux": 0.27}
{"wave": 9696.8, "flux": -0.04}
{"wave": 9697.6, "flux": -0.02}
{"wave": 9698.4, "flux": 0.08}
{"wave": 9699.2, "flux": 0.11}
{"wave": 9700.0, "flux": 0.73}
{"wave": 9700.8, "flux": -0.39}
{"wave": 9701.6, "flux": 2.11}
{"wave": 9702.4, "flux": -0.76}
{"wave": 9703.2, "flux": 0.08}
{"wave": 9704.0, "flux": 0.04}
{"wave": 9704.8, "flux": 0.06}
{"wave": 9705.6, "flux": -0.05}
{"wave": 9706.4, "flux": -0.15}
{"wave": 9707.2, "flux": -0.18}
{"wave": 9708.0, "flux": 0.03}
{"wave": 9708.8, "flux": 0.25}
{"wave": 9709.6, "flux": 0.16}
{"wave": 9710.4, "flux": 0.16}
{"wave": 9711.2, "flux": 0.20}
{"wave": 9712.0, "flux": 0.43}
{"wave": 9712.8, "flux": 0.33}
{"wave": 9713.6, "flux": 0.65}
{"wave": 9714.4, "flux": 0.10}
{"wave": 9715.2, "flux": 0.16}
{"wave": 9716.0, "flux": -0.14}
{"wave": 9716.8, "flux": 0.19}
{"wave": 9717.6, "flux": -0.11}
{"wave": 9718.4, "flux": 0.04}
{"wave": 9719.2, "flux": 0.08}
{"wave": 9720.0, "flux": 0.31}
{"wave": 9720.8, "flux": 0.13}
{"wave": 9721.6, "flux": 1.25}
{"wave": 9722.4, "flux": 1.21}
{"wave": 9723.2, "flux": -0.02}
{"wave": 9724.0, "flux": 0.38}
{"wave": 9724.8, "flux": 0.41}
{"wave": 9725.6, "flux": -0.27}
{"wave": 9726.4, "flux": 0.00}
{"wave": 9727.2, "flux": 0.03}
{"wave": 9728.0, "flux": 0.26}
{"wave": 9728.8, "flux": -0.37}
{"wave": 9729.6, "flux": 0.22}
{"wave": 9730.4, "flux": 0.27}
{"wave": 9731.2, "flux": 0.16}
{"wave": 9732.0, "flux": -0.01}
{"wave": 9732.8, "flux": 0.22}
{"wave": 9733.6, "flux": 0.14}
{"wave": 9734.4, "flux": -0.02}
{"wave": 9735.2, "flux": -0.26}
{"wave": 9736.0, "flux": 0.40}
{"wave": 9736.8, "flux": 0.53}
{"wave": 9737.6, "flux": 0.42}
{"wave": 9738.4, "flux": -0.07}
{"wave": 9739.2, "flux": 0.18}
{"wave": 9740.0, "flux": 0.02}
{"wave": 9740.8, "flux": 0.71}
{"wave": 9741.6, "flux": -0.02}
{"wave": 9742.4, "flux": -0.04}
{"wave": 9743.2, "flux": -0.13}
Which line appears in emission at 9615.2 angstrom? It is [O III]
